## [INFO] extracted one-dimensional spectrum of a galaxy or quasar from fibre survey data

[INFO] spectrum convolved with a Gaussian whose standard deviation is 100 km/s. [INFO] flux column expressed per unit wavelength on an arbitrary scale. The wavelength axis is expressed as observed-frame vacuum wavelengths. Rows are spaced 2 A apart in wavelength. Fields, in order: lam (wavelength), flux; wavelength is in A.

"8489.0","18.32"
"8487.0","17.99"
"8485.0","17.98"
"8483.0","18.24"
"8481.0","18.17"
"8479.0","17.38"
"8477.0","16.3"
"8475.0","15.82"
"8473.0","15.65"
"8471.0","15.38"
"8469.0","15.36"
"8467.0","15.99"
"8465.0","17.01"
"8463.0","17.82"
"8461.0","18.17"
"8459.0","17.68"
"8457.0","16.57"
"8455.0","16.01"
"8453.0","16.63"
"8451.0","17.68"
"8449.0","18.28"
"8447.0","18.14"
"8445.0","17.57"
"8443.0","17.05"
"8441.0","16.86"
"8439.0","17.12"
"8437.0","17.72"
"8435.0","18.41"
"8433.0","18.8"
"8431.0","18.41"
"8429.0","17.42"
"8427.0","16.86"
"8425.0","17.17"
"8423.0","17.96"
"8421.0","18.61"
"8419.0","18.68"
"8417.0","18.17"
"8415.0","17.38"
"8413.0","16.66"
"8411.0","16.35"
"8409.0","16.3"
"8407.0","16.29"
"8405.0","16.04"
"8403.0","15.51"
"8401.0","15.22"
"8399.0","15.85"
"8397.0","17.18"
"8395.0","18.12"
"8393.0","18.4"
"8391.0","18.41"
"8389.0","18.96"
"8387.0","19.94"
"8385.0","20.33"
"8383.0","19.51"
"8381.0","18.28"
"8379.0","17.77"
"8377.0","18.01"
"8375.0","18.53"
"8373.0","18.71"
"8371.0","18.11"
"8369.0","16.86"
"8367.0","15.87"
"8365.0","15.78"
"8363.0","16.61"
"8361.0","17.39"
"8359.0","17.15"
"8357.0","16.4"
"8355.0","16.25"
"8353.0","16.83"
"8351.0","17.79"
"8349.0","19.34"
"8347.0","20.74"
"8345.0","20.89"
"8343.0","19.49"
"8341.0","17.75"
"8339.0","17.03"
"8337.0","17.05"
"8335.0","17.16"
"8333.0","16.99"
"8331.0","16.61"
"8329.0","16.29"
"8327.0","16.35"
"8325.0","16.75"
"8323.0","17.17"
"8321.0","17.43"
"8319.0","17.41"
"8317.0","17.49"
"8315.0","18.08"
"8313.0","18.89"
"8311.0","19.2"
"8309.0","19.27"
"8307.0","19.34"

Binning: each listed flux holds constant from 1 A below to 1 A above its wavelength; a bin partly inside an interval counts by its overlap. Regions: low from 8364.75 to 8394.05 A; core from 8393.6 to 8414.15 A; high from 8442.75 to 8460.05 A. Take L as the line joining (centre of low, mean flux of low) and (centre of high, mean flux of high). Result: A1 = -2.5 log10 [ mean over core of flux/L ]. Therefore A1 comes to 0.10 mag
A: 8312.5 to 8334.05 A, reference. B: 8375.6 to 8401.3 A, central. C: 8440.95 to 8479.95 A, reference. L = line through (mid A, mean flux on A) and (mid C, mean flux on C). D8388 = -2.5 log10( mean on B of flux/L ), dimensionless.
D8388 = -0.07 mag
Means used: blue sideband 17.2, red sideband 16.9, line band 18.2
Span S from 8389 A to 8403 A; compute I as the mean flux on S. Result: 17.2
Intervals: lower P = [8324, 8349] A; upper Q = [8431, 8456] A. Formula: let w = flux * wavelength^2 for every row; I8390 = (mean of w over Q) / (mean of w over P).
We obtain 1.0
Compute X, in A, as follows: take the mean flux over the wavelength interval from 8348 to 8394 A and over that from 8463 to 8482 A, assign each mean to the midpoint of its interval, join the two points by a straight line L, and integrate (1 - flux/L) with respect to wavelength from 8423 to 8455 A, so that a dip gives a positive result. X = -1.3 A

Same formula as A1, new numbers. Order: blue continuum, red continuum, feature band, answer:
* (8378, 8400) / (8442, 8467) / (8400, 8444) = 0.04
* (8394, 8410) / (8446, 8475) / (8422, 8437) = -0.08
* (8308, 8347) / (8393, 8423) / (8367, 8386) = -0.06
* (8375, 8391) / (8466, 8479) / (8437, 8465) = -0.05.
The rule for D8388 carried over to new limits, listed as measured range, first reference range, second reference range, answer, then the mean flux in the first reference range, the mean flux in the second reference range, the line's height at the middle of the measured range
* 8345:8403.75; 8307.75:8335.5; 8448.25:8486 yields -0.03 mag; 17.5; 16.9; 17.3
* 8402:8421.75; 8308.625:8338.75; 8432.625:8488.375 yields 0.02 mag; 17.4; 17.2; 17.3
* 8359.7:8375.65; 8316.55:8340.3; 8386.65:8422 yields 0.00 mag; 17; 17.3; 17.1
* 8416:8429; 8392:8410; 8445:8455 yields -0.06 mag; 16.5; 17.5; 17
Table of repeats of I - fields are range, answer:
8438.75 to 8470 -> 17.1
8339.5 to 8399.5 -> 18.1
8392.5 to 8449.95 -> 17.3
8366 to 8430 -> 17.6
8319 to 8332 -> 16.8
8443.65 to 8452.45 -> 17.8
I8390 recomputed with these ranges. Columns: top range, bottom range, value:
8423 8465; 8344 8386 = 0.99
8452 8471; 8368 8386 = 0.92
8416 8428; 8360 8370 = 1.10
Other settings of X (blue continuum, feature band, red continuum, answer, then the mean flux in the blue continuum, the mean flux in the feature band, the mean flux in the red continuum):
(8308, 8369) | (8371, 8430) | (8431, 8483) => -1.1 A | 17.6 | 17.7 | 17.1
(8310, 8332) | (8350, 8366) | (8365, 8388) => 1.1 A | 17.4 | 16.8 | 18.2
